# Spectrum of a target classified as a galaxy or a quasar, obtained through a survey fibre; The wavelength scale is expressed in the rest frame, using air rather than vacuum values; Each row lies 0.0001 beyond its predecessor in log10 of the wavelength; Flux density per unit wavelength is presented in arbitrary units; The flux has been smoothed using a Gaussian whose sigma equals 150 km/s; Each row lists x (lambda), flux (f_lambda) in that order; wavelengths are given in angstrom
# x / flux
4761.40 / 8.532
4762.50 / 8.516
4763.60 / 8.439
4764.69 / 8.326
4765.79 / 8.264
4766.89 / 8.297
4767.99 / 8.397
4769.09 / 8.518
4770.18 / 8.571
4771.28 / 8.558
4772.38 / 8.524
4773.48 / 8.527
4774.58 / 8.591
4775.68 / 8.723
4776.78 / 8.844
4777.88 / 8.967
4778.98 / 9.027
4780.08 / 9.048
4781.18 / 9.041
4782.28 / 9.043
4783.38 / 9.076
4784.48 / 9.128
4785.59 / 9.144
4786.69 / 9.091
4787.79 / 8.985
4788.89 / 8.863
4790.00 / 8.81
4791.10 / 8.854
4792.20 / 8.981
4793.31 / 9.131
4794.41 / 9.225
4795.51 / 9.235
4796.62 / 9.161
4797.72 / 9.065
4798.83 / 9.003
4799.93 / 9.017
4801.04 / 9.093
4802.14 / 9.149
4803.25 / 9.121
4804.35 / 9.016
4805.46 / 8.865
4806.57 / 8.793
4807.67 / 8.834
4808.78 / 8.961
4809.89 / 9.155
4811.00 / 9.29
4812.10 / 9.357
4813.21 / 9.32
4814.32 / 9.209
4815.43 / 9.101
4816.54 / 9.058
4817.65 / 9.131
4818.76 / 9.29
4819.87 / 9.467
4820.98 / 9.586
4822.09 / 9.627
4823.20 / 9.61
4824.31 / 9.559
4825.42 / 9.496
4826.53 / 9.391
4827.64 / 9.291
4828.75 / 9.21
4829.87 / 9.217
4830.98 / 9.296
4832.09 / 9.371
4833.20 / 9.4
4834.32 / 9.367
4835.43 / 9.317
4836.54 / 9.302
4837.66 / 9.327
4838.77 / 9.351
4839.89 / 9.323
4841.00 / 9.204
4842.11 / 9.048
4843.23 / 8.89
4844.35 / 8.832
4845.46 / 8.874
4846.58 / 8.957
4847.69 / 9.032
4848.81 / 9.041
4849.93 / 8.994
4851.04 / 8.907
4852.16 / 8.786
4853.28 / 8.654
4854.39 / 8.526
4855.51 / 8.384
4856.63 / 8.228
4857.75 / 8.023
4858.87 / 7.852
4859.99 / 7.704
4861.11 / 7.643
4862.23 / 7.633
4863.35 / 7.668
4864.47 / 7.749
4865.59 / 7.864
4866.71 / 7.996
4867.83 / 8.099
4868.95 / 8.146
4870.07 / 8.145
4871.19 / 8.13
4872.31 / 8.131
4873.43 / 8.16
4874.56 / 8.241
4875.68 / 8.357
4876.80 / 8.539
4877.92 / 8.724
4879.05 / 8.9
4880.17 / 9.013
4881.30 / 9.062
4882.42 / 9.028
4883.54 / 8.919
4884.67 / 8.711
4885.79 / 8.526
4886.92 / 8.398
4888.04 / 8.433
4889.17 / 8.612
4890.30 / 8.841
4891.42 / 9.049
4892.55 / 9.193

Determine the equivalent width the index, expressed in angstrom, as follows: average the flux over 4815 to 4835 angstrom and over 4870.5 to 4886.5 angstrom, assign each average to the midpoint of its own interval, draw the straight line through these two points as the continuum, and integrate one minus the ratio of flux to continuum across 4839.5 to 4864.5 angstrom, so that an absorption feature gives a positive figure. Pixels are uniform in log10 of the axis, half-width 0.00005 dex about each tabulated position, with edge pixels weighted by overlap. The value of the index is 1.3 angstrom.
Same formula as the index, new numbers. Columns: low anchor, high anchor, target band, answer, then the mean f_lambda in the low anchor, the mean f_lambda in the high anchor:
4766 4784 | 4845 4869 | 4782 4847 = -4.9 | 8.73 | 8.31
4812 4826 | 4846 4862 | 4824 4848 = -0.8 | 9.37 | 8.46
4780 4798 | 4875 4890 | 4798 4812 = -0.1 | 9.05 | 8.71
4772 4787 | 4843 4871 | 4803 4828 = -1.7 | 8.91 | 8.34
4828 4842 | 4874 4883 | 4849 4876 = 2.3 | 9.3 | 8.74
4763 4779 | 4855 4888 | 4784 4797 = -0.8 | 8.56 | 8.28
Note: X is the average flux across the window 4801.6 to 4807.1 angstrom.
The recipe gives 8.98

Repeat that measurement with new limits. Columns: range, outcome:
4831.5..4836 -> 9.37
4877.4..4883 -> 8.95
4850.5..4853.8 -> 8.77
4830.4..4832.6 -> 9.35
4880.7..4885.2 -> 8.93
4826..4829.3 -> 9.31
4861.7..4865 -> 7.68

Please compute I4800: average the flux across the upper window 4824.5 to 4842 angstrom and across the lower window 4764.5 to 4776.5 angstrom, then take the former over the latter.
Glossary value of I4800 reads 1.1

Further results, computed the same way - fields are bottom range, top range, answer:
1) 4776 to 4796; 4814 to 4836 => 1.04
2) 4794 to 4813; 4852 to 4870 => 0.89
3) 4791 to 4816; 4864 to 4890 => 0.93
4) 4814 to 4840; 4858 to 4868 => 0.83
